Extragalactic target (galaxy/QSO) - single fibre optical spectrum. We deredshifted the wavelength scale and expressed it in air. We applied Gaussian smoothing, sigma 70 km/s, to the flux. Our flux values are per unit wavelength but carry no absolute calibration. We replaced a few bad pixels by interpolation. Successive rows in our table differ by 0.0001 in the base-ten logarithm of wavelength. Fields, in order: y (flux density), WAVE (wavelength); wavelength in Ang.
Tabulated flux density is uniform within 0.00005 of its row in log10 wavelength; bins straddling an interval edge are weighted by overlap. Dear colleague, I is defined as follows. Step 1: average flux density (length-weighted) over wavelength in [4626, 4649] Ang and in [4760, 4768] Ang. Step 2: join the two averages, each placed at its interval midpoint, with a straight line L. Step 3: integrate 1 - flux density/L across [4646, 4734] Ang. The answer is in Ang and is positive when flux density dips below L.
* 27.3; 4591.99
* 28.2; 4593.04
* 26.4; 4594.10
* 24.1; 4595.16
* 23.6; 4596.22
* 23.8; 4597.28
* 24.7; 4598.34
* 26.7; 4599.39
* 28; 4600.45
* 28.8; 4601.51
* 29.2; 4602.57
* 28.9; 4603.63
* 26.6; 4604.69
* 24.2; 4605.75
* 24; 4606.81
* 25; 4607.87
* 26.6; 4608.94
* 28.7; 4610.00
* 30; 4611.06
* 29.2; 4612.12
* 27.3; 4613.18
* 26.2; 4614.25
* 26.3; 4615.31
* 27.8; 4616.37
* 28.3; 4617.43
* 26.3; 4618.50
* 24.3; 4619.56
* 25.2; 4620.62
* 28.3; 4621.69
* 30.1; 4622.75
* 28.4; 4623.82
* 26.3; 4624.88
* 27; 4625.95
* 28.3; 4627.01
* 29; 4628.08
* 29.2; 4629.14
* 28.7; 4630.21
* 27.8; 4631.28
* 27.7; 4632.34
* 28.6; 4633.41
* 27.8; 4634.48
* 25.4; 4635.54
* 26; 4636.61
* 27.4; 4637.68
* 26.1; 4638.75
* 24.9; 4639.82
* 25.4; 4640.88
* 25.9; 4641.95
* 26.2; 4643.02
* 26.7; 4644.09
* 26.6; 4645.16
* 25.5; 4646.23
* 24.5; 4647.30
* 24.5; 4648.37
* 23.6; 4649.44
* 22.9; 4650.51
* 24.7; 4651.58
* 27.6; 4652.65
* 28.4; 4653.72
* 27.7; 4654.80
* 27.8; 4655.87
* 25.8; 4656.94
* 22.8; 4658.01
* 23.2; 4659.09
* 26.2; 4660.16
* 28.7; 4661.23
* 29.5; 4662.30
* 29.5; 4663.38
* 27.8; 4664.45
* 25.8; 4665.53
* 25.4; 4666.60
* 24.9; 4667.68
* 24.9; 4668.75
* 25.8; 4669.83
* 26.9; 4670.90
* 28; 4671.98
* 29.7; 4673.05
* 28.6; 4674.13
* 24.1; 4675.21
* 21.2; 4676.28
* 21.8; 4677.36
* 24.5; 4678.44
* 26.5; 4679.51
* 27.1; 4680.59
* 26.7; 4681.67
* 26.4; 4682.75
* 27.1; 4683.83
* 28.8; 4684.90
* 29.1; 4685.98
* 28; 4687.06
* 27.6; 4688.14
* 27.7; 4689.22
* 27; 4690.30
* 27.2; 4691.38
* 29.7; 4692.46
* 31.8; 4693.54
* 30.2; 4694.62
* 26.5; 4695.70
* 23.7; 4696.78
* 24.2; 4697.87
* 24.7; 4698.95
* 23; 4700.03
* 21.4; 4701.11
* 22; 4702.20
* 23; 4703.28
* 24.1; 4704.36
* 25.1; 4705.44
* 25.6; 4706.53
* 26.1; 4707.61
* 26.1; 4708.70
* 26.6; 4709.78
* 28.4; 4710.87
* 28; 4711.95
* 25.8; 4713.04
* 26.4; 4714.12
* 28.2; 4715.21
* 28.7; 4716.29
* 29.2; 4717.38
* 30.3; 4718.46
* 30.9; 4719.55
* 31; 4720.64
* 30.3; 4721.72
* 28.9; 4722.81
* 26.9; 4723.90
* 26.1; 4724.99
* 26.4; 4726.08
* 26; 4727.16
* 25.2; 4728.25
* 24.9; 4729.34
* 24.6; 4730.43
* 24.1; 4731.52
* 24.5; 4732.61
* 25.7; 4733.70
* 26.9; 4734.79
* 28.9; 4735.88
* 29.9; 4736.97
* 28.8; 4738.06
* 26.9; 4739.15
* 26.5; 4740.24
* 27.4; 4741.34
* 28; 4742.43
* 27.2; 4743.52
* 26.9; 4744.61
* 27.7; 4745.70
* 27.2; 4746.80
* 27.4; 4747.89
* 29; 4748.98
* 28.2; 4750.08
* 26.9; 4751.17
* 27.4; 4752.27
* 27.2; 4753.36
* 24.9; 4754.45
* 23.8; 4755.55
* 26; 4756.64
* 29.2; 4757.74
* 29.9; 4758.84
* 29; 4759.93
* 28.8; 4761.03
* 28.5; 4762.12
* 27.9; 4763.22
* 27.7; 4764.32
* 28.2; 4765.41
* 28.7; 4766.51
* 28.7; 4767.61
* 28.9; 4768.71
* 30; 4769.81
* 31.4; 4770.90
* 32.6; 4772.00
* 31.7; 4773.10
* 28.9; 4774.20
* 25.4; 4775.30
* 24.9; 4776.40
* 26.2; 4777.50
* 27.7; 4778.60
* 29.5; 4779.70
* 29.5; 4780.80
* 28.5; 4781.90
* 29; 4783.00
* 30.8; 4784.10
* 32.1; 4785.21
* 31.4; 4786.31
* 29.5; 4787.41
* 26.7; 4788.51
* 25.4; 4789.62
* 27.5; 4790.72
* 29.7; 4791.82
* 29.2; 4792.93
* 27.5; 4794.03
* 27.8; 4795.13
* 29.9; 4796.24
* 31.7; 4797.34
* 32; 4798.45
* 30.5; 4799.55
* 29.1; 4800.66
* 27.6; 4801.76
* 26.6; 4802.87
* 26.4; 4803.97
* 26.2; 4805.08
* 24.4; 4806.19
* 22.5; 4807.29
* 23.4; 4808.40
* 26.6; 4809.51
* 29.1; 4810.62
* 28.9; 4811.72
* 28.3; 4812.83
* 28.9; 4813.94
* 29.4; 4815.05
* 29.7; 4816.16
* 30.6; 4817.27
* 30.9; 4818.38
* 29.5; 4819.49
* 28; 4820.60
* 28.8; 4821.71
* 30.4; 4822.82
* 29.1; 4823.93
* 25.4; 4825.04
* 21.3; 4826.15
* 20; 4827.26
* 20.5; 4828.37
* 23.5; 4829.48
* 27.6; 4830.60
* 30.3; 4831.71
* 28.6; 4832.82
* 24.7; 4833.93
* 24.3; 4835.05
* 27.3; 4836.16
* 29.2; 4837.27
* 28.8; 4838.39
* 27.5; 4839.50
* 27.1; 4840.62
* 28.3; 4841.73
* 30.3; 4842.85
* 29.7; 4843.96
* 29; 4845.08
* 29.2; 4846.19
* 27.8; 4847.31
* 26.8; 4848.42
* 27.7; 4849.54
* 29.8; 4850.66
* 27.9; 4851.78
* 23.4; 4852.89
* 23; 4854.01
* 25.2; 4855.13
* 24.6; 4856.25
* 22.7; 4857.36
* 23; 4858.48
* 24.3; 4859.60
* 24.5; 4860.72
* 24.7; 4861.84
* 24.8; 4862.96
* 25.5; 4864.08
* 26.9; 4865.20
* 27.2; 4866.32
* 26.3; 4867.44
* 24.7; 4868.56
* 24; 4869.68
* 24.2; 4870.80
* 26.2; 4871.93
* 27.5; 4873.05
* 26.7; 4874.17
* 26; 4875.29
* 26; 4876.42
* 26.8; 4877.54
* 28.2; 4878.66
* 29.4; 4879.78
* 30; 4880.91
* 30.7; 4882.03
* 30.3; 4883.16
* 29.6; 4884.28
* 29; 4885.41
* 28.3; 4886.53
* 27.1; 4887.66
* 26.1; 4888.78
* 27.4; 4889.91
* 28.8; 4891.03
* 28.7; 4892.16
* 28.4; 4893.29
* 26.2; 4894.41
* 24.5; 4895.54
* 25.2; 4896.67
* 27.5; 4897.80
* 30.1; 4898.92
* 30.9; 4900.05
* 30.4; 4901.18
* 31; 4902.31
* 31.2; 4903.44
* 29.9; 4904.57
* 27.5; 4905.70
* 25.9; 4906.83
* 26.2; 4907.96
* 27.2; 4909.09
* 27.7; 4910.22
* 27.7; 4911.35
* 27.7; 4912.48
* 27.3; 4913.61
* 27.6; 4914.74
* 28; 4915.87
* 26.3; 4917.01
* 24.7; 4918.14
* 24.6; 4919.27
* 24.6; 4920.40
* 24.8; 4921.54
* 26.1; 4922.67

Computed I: 3.26 Ang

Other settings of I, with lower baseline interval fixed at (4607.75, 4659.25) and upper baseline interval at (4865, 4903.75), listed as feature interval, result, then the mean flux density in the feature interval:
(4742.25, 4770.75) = -0.7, 27.9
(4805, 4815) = 0.3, 26.6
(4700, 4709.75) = 1.0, 24.2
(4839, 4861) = 0.8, 26.6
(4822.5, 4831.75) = 0.9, 24.9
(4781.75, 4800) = -1.3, 29.4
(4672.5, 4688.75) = 0.3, 26.5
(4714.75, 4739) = -0.4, 27.6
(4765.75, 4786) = -1.4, 29.1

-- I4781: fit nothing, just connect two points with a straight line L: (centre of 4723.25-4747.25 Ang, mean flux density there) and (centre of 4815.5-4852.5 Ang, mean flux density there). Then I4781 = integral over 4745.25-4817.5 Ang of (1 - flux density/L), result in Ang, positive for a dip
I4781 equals -3.1 Ang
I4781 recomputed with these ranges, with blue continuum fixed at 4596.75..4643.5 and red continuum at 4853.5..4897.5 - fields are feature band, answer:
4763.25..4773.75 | -1.15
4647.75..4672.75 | 0.70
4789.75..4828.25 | -1.59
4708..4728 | -0.83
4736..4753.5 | -0.60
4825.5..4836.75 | 0.74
